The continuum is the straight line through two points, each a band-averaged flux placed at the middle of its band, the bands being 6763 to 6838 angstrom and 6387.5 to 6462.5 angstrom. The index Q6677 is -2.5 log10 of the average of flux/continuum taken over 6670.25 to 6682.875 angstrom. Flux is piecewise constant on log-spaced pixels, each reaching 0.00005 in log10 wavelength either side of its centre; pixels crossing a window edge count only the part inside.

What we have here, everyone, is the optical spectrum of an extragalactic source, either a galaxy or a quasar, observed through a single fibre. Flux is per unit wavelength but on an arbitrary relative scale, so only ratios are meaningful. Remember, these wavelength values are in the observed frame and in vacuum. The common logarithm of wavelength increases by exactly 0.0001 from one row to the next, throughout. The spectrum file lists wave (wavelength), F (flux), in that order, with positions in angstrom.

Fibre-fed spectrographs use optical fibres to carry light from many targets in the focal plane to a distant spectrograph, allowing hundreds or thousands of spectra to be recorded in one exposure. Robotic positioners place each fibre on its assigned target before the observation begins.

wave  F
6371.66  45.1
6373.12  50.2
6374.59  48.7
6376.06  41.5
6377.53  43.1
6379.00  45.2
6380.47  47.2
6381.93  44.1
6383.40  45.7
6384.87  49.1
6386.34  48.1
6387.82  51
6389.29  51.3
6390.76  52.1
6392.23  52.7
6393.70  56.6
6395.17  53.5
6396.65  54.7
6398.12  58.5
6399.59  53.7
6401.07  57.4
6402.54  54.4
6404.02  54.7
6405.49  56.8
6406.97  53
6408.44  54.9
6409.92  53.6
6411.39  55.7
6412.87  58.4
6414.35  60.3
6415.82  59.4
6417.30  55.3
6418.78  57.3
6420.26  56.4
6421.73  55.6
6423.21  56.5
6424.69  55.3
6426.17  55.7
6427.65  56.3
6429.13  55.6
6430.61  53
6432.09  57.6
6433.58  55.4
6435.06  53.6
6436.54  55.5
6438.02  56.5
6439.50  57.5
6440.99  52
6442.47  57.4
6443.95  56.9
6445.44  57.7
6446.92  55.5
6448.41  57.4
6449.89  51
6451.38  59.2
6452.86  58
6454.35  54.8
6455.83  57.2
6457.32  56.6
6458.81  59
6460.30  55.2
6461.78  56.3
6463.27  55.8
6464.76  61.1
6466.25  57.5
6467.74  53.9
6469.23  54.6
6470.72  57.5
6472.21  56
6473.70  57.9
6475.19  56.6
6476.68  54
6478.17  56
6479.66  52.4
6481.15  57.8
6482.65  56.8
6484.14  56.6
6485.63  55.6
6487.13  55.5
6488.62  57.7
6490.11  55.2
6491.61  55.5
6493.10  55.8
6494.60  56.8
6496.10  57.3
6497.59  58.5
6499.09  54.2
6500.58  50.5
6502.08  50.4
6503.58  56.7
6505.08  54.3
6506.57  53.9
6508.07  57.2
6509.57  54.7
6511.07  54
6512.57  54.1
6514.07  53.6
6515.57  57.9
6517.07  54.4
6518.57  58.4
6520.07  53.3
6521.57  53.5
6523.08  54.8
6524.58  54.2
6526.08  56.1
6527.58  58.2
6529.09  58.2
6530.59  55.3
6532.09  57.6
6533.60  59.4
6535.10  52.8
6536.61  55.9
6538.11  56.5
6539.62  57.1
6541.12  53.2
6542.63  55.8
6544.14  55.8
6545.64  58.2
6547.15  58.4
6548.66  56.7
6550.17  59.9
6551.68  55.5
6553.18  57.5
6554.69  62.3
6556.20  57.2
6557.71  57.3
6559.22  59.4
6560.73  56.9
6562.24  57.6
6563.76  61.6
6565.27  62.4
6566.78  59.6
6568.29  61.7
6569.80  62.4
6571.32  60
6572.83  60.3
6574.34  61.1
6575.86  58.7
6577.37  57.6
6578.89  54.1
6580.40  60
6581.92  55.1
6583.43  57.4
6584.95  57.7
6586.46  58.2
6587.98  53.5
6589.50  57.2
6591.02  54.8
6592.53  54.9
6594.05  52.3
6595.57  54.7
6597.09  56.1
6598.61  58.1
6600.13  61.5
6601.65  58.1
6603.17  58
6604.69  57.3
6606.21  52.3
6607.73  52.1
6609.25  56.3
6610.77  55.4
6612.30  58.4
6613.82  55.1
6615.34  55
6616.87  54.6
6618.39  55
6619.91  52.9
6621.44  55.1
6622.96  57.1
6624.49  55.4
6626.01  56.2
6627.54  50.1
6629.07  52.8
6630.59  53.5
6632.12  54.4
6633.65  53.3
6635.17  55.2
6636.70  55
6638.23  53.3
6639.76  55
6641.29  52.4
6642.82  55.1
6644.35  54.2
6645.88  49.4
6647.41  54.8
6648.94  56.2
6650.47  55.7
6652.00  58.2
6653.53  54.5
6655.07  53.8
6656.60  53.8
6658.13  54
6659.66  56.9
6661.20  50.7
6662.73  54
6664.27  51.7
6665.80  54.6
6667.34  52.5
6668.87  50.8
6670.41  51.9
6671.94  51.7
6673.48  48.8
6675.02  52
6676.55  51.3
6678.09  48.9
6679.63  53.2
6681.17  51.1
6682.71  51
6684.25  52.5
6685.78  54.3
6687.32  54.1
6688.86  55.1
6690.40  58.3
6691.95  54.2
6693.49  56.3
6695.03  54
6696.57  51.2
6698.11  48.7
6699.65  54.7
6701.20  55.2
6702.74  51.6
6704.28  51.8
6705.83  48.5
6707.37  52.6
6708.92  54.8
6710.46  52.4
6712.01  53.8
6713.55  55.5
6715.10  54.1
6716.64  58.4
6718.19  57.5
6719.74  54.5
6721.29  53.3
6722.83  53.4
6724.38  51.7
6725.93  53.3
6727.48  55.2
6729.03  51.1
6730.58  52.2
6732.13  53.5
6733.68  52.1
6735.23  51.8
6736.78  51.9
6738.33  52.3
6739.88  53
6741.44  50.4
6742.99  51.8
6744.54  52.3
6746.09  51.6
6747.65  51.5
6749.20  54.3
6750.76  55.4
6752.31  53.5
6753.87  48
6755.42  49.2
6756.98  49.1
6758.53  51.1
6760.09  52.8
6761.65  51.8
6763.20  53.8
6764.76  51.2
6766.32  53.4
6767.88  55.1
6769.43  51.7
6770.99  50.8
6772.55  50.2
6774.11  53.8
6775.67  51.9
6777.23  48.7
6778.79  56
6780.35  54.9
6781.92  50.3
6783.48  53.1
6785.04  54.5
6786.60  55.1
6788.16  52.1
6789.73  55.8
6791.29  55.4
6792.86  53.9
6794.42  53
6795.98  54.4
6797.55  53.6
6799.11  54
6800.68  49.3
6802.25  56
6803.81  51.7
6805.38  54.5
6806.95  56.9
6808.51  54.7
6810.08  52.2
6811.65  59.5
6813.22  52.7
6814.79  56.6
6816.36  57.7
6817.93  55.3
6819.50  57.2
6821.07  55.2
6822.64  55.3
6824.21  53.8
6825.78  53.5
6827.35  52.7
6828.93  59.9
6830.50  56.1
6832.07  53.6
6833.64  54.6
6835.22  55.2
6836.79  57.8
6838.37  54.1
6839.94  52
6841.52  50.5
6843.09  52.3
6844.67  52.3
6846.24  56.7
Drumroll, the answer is 0.07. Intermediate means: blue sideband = 55.7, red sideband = 54.1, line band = 51.1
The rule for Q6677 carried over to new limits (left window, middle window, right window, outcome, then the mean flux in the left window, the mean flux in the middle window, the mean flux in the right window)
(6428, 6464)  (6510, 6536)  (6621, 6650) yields -0.01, 56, 55.6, 54.1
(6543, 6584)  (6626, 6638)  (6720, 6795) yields 0.06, 58.7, 53.6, 52.6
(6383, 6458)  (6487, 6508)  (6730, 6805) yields -0.01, 55.2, 55.2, 52.6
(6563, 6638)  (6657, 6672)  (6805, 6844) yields 0.06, 56.5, 53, 54.9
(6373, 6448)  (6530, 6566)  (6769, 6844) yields -0.07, 53.7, 57.5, 54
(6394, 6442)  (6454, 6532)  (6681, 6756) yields -0.01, 55.8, 55.8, 53.1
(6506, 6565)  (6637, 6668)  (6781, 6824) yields 0.03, 56.6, 54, 54.4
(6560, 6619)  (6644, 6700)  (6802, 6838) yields 0.07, 57.3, 53.2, 55.3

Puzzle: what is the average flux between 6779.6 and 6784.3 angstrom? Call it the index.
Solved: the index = 52.7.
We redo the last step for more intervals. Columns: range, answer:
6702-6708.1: 51.1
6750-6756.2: 51.5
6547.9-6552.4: 57.3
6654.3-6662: 53.9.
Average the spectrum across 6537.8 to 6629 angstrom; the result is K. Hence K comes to 57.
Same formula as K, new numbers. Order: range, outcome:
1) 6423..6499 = 56.2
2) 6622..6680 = 53.5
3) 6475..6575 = 56.7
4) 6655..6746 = 53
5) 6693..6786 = 52.7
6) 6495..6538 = 55.4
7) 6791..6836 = 54.8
